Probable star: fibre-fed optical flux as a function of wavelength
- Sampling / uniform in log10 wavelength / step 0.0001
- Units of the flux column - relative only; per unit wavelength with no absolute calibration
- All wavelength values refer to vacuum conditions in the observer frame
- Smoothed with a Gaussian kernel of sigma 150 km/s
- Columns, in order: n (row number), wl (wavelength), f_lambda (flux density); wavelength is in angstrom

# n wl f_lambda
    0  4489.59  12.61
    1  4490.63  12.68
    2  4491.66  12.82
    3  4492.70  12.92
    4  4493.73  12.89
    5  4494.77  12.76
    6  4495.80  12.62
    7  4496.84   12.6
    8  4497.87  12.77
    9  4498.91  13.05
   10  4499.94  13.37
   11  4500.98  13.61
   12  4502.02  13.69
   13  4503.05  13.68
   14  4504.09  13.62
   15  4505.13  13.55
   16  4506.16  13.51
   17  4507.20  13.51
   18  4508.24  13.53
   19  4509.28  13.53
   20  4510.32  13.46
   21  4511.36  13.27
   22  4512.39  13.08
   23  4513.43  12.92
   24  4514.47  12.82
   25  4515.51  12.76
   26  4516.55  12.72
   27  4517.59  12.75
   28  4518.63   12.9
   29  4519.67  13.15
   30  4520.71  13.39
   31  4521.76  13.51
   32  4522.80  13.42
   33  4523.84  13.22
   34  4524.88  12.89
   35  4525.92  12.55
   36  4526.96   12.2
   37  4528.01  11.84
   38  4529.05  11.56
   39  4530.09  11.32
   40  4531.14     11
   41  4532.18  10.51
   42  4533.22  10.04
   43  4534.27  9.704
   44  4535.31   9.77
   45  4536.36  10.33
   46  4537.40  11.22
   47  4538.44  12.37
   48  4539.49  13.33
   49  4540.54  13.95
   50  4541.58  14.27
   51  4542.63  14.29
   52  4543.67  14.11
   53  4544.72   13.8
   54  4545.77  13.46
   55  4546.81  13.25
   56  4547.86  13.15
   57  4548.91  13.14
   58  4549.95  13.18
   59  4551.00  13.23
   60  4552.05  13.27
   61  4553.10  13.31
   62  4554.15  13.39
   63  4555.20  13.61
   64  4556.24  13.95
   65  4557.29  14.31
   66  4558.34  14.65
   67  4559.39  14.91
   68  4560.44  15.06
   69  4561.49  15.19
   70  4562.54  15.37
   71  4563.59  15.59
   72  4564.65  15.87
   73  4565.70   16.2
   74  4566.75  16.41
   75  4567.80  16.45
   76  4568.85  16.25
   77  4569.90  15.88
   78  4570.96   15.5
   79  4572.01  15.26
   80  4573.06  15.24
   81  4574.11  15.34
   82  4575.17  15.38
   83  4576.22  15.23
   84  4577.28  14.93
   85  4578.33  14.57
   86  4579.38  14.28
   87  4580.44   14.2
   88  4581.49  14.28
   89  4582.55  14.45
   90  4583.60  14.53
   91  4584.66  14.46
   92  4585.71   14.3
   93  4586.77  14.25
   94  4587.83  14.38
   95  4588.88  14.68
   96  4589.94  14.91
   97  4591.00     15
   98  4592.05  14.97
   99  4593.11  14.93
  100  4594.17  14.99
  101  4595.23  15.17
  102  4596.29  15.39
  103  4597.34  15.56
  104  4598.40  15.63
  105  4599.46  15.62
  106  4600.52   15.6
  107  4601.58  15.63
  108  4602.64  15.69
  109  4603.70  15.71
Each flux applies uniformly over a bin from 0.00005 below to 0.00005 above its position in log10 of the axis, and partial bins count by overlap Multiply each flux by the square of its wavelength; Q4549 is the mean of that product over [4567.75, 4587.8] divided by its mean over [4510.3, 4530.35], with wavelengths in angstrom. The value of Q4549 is 1.20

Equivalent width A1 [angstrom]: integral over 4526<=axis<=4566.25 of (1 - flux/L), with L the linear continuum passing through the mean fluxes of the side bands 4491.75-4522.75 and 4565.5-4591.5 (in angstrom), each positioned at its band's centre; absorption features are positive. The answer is 3.0 angstrom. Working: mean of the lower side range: 13.2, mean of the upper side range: 15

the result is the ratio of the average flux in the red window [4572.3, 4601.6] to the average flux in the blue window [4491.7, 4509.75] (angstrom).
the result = 1.13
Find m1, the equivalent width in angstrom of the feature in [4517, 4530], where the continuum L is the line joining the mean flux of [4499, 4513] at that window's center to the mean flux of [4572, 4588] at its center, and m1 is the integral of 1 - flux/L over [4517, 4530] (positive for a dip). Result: 1.0 angstrom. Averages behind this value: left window 13.5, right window 14.7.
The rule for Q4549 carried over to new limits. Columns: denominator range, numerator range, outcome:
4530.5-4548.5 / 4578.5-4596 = 1.22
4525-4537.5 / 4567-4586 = 1.39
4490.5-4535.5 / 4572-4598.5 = 1.21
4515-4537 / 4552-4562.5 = 1.21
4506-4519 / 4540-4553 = 1.05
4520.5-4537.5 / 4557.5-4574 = 1.36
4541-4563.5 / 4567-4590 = 1.08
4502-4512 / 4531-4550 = 0.93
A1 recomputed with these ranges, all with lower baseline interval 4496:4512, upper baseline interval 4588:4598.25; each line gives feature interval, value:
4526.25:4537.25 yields 2.4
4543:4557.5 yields 0.8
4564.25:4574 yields -0.8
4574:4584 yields 0.1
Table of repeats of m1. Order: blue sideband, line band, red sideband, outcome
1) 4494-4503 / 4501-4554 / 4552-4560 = 2.9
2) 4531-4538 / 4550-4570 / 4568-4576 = -1.3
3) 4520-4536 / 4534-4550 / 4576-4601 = -0.3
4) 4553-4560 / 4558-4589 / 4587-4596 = -1.4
